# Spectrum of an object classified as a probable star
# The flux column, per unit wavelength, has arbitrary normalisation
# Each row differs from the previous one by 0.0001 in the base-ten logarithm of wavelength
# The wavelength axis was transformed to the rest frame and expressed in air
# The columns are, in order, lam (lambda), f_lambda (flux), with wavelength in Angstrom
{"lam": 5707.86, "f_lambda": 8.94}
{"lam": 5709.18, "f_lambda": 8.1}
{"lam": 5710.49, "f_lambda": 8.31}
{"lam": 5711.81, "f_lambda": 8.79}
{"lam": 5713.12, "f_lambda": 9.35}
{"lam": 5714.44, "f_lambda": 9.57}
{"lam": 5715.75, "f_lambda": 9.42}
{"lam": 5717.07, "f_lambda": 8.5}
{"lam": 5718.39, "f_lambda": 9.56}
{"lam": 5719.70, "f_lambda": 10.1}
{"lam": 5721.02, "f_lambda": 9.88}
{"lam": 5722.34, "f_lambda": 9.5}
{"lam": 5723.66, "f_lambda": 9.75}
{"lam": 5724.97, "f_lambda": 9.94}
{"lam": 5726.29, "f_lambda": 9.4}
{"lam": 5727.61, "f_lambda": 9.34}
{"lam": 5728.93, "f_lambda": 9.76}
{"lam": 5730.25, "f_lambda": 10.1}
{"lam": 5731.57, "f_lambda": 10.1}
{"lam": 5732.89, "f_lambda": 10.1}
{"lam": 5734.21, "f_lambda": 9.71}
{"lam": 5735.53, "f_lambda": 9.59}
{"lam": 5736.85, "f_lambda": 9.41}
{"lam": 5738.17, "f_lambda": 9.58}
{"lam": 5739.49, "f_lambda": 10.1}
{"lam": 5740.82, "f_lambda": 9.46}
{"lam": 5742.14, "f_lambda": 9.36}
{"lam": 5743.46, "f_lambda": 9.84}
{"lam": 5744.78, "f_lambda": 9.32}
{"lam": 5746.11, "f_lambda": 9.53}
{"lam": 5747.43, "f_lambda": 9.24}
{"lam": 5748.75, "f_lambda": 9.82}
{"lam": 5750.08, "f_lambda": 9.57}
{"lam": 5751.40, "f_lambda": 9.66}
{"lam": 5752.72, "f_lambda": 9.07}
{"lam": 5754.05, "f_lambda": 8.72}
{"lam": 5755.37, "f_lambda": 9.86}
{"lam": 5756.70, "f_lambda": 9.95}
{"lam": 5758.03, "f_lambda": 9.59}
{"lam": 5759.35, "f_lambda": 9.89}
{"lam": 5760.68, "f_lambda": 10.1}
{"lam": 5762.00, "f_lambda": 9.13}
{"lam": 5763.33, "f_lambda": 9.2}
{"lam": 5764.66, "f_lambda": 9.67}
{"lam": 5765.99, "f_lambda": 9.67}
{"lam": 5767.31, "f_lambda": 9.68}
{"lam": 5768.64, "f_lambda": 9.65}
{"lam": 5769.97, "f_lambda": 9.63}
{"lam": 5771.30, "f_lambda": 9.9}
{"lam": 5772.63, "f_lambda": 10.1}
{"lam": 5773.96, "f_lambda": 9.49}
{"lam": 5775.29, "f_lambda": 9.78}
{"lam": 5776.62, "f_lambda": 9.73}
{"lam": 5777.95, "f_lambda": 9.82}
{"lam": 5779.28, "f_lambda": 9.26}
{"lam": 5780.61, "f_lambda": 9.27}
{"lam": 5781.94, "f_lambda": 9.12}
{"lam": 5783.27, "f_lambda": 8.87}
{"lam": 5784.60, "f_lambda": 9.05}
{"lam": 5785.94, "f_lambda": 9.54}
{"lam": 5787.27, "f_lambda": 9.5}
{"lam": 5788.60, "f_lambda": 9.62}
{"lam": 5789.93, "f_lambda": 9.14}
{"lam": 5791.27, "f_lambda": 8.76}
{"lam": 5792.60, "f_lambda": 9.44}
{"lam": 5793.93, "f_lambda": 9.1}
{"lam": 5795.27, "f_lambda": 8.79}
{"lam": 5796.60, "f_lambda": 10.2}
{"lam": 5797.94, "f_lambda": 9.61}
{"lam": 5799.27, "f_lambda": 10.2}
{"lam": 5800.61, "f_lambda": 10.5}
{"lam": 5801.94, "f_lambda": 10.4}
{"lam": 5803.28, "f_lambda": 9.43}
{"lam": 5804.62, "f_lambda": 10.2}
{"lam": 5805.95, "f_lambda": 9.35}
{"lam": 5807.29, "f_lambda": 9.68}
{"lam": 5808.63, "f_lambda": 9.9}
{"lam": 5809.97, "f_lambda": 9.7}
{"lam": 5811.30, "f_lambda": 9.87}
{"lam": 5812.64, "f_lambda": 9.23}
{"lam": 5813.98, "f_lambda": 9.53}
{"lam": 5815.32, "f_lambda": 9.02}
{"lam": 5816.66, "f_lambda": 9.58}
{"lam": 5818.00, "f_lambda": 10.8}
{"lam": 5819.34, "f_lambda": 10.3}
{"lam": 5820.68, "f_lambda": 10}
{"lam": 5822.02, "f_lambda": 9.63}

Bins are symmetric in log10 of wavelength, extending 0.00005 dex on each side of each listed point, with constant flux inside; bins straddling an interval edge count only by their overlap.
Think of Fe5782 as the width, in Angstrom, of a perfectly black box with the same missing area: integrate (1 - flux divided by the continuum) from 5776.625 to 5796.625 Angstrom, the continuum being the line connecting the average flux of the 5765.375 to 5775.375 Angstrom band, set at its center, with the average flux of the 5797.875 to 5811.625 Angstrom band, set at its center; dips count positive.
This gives 1.09 Angstrom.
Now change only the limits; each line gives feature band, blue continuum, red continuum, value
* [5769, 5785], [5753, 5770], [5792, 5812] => 0.2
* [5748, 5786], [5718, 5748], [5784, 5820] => 0.5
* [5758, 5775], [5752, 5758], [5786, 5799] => -0.5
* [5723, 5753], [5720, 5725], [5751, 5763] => 0.1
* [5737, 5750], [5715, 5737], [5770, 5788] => 0.0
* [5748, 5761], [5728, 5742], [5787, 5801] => 0.1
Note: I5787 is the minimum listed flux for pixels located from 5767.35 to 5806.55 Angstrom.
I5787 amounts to 8.76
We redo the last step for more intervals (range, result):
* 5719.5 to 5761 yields 8.72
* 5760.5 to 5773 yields 9.13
